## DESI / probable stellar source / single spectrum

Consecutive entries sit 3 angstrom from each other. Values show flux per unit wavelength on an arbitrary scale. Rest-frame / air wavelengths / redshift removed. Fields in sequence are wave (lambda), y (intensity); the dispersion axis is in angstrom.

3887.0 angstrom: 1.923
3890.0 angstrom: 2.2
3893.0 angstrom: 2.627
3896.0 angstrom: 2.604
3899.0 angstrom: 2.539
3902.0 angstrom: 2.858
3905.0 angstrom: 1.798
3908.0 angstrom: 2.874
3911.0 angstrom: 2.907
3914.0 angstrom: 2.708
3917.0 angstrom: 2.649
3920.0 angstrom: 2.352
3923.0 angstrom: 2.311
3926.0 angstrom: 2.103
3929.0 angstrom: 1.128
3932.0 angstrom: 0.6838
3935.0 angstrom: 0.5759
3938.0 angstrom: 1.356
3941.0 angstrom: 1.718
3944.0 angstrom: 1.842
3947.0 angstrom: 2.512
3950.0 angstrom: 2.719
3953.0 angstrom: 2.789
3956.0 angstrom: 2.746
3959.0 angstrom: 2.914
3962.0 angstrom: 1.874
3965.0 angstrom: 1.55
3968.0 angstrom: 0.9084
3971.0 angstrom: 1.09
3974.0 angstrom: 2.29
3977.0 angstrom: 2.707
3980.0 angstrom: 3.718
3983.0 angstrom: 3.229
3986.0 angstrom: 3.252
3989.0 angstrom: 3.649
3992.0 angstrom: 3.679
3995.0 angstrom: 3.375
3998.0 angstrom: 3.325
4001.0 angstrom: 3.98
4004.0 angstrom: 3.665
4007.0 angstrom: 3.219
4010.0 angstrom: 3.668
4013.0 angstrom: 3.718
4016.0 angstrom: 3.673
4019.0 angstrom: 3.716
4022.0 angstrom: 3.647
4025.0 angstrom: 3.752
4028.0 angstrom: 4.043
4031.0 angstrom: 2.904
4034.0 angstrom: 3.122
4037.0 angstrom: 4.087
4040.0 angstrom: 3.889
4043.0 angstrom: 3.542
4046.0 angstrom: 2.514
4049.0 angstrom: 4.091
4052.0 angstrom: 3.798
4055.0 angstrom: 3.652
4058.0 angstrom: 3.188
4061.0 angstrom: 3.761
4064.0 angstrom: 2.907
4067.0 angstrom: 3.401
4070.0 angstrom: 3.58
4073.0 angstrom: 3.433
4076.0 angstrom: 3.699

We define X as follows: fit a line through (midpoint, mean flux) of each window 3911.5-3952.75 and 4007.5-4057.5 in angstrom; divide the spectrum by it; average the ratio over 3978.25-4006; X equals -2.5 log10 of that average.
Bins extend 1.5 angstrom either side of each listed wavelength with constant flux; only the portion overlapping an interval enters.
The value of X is -0.20 mag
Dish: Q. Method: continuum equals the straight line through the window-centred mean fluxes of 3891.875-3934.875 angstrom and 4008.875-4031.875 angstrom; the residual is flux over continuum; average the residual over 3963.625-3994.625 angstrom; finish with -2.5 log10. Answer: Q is 0.19 mag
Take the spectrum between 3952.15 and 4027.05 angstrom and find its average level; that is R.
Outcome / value 3.05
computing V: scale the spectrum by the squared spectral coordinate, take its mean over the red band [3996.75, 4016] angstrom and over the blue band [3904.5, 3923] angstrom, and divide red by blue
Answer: 1.47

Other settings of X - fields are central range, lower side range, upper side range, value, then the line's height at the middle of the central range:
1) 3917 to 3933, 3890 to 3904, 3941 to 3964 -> 0.34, 2.5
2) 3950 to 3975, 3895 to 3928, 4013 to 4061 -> 0.38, 2.94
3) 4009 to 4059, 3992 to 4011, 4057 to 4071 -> -0.04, 3.45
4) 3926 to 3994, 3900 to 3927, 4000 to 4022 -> 0.36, 3.06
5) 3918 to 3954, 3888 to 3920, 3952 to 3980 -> 0.27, 2.36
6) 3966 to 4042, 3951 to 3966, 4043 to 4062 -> -0.11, 2.94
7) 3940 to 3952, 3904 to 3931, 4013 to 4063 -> 0.16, 2.6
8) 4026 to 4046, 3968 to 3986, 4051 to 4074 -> -0.12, 3.17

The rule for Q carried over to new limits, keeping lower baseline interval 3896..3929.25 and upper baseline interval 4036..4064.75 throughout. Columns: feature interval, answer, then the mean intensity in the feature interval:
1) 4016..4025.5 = -0.119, 3.69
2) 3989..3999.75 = -0.132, 3.5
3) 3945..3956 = 0.041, 2.65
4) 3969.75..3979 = 0.344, 2.15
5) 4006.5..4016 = -0.113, 3.59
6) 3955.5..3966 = 0.241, 2.26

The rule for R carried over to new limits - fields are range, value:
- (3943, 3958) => 2.56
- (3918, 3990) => 2.16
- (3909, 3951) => 1.97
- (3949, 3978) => 2.14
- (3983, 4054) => 3.57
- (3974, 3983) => 3.06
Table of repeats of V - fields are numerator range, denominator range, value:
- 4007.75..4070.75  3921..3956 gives 2.02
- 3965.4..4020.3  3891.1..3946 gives 1.55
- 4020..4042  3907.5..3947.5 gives 1.97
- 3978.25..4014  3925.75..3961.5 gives 1.89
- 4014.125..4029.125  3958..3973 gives 2.35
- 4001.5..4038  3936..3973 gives 1.88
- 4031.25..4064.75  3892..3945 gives 1.79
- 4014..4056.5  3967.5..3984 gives 1.56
